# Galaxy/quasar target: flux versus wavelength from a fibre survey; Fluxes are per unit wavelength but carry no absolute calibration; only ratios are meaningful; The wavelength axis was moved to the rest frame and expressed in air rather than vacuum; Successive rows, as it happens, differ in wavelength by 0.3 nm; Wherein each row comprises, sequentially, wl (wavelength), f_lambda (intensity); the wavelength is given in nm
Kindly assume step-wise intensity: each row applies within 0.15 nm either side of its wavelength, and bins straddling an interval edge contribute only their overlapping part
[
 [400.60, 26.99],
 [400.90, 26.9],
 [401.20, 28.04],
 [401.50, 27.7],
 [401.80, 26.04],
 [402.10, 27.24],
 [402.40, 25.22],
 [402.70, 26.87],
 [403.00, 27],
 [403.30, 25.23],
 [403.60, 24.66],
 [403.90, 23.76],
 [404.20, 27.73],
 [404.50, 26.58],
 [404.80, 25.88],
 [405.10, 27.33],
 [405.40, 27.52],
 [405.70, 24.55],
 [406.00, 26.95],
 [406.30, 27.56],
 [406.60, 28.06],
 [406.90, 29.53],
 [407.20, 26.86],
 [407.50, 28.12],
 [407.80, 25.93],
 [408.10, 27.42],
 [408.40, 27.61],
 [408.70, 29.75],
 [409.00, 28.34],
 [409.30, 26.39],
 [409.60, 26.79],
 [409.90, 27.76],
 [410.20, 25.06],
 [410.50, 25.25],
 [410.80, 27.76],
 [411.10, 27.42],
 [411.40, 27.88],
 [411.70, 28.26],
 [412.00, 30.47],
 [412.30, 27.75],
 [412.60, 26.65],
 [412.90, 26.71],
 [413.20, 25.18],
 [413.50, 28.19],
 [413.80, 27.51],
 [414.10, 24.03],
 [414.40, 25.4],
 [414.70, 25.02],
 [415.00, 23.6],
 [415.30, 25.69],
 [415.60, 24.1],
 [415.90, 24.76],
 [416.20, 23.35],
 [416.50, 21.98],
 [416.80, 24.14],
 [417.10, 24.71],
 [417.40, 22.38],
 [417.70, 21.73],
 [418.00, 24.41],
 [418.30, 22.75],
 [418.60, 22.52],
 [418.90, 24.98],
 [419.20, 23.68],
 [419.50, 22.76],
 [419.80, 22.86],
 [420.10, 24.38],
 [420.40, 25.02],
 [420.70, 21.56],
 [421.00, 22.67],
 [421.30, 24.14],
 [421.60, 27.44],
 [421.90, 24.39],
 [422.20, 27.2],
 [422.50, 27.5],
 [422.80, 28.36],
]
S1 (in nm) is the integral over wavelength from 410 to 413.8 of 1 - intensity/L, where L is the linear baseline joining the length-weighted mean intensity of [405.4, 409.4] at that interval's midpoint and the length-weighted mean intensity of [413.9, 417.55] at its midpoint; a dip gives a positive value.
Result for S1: -0.23 nm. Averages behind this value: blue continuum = 27.5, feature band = 27.2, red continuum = 24.1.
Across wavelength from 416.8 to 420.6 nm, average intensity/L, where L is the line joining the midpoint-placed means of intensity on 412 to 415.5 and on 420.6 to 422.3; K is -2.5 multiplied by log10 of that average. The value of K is 0.07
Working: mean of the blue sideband 26.1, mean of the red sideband 24.6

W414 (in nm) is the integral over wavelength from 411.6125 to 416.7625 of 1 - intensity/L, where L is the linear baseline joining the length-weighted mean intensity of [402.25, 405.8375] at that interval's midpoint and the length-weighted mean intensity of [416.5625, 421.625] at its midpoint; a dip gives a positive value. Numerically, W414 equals -0.29 nm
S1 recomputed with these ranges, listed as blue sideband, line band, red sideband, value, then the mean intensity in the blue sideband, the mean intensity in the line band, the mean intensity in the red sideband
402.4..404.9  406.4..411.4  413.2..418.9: -0.43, 25.9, 27.4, 24.3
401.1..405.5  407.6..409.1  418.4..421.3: -0.14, 26.4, 27.8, 23.4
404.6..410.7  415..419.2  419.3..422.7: 0.28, 27.1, 23.7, 24.6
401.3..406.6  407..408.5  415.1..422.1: -0.09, 26.4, 27.3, 23.8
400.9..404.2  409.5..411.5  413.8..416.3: -0.12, 26.3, 26.8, 24.7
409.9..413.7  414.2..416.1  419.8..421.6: 0.09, 27.2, 24.7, 23.8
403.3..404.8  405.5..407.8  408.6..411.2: -0.09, 25.7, 27.3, 27.1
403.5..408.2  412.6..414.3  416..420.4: -0.11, 26.8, 26.3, 23.4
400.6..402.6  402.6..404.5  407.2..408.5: 0.08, 26.9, 25.9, 27.2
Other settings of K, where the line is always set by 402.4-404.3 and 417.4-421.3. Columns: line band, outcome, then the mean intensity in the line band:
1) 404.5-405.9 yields -0.04 mag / 26.4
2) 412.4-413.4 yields -0.09 mag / 26.4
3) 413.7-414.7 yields -0.06 mag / 25.5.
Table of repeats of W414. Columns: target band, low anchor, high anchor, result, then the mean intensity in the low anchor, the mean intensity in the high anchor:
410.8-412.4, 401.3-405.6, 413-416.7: -0.19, 26.3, 24.9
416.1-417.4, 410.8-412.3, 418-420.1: 0.08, 28.4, 23.4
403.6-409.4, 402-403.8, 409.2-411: -0.19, 25.9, 26.5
